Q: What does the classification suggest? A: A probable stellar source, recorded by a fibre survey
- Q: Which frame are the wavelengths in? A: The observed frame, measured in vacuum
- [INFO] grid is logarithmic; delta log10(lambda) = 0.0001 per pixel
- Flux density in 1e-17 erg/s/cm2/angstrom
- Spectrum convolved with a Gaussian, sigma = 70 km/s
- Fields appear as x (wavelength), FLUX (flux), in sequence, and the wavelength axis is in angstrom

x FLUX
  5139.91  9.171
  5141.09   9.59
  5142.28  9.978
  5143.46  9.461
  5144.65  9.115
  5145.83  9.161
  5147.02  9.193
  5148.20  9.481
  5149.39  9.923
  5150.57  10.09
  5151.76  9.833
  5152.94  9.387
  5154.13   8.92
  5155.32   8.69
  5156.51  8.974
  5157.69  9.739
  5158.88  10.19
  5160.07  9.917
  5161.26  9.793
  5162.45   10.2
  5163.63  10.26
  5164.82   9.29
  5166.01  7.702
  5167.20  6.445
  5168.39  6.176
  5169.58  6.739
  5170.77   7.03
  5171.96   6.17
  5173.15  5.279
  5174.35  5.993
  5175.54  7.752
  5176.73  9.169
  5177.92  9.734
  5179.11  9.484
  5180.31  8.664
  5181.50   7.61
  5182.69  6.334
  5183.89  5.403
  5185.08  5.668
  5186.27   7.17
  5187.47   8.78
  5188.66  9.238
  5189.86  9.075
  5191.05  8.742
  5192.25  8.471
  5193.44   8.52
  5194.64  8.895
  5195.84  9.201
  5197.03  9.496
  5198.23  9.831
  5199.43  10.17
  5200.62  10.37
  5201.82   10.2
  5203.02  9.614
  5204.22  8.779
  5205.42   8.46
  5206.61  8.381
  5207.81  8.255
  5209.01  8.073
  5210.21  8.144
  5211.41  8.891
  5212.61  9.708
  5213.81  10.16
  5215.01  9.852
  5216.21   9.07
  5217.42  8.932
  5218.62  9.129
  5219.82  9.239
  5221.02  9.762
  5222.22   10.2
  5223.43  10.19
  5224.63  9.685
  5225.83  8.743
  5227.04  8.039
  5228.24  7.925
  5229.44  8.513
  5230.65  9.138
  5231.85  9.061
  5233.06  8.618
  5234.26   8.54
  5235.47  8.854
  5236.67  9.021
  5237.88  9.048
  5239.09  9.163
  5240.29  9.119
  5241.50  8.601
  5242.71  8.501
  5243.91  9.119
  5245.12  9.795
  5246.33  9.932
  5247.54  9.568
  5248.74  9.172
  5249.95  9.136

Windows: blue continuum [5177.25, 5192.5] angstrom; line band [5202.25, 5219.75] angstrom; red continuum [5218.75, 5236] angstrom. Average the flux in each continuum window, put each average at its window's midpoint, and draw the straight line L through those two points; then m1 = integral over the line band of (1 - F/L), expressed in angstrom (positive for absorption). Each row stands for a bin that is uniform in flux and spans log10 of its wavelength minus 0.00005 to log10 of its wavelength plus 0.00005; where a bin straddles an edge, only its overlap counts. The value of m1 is -0.7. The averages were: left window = 8.02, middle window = 8.98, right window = 9.04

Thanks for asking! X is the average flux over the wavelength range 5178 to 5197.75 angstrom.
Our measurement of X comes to 8.22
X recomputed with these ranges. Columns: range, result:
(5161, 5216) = 8.42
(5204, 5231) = 9.01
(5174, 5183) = 8.21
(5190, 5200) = 9.16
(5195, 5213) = 9.16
